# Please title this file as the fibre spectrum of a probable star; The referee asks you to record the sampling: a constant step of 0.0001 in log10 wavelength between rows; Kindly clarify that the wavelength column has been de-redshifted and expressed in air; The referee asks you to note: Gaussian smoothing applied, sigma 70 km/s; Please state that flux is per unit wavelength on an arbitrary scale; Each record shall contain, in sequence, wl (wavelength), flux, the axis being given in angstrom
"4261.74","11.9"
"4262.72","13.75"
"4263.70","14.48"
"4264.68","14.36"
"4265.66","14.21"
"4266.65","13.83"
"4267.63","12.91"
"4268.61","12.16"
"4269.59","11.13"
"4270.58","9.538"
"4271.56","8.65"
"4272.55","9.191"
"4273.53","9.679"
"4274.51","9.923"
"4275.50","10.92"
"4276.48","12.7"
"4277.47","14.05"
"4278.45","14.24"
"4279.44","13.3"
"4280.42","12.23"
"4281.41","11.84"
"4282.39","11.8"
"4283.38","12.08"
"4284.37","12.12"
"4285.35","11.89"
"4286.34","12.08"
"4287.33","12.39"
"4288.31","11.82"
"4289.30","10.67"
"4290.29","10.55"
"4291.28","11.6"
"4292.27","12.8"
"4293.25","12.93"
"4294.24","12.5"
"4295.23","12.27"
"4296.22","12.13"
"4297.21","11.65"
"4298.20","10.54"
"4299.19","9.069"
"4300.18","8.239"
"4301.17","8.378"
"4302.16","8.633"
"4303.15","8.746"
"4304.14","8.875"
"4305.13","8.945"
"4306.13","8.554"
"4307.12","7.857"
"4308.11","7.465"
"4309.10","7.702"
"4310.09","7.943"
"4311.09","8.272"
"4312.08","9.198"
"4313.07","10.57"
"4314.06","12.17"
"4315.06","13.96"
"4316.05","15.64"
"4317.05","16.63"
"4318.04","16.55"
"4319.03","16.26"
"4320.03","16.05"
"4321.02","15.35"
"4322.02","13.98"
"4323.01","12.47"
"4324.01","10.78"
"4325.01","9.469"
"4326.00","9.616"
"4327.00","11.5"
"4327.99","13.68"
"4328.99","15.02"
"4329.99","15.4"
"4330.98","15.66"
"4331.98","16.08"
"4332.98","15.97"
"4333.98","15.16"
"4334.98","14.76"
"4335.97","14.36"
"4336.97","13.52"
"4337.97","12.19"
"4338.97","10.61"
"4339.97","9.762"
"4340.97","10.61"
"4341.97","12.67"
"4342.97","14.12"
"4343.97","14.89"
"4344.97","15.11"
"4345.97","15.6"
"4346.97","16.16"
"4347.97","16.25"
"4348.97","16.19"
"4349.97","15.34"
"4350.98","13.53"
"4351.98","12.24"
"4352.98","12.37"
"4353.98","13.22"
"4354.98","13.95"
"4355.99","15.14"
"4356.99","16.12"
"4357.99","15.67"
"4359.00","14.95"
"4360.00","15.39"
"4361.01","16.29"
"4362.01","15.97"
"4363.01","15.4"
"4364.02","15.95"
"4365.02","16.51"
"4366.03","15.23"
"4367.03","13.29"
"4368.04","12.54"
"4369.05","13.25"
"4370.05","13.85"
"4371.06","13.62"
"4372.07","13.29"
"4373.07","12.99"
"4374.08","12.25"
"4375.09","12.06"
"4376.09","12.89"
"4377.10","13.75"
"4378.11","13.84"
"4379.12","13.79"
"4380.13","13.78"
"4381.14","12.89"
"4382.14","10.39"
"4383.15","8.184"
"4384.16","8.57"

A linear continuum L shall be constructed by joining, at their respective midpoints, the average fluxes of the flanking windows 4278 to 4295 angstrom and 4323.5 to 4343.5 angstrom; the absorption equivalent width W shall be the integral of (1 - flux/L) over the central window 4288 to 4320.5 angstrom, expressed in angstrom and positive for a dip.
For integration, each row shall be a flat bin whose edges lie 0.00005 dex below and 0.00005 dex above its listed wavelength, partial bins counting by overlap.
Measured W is 3.8 angstrom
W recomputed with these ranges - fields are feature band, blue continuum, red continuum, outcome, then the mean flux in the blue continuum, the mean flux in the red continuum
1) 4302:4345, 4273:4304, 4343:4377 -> 2.0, 11.4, 14.5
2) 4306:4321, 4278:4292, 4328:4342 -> 1.4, 12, 13.7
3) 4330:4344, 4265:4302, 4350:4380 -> -0.4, 11.6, 14.1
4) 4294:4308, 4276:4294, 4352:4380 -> 3.3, 12.3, 14.2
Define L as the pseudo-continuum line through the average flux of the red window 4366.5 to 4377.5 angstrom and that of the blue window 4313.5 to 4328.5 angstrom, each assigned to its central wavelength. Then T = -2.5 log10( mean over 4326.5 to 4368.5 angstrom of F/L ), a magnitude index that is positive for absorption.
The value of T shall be -0.08 mag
